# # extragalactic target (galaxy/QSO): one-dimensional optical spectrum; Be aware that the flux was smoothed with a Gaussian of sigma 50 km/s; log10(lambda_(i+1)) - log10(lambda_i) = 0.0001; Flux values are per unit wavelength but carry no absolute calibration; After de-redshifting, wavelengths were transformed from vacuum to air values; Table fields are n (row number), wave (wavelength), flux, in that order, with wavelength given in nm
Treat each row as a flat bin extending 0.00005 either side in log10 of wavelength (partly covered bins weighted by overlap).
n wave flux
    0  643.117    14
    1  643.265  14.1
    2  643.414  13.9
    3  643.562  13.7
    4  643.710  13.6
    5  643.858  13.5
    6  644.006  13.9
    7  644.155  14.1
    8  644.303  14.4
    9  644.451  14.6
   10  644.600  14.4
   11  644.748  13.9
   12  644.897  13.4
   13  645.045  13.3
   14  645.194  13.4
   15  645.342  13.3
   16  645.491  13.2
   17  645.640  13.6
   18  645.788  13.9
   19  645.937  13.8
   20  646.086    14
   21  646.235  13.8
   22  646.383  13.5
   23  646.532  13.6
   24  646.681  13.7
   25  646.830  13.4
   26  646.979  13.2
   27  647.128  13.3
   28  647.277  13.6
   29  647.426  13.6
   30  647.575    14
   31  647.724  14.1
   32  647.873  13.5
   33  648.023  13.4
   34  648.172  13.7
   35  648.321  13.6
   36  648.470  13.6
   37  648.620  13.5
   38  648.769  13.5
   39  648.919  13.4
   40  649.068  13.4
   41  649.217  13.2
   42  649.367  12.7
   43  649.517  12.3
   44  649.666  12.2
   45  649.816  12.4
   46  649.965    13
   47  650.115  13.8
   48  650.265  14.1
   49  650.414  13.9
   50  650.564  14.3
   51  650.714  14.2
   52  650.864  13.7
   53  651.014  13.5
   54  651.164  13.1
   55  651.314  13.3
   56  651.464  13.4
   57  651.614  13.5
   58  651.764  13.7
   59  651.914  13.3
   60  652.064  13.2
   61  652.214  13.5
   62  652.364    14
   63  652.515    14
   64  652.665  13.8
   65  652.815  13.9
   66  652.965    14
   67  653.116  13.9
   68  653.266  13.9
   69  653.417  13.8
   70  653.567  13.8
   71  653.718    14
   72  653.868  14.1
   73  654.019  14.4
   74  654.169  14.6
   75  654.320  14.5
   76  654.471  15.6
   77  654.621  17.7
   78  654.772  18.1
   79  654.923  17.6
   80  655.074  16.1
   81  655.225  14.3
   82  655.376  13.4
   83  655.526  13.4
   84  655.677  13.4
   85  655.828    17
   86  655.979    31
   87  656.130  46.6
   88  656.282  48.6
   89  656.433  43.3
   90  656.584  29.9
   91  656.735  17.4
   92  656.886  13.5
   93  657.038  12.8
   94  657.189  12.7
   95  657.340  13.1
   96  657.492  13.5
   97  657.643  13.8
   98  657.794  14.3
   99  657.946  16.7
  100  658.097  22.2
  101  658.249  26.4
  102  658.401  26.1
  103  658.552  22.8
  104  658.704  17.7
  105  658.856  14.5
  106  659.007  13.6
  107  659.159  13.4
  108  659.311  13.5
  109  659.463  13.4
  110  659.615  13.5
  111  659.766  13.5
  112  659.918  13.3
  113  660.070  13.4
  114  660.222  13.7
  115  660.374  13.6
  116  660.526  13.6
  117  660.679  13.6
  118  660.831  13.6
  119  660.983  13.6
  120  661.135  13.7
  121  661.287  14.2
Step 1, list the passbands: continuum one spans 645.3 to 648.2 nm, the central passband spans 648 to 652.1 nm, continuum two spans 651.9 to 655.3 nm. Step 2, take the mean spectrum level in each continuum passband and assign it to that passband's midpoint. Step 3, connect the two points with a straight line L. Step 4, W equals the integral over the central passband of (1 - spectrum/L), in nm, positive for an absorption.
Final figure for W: 0.21 nm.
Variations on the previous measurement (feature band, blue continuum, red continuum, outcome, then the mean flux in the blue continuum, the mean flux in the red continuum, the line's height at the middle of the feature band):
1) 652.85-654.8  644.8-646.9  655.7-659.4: 0.428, 13.6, 21.3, 18.8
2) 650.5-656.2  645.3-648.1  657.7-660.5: -0.176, 13.6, 16.4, 15.1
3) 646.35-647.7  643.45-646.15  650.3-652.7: 0.017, 13.8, 13.7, 13.7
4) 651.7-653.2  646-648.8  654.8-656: 0.162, 13.6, 16.4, 15.4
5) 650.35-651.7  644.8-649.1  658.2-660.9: 0.055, 13.6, 15.6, 14.2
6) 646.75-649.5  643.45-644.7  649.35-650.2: -0.072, 14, 12.7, 13.1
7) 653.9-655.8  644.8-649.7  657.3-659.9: 0.031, 13.5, 16.6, 15.5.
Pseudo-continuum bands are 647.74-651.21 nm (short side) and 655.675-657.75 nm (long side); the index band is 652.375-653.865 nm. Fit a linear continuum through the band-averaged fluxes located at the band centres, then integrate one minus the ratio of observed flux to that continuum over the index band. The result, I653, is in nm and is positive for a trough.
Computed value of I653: 0.369 nm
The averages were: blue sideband 13.4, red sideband 23.5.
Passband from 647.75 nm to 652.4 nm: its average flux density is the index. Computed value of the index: 13.4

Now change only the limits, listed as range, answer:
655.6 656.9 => 29.7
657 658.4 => 16.8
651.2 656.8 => 17.9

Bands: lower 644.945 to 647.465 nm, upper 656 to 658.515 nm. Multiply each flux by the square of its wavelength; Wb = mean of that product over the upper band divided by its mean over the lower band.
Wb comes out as 1.8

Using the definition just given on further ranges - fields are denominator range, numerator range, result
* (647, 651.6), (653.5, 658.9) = 1.48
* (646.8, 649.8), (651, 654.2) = 1.05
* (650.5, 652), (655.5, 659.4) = 1.56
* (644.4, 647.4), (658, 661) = 1.22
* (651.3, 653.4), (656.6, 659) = 1.29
